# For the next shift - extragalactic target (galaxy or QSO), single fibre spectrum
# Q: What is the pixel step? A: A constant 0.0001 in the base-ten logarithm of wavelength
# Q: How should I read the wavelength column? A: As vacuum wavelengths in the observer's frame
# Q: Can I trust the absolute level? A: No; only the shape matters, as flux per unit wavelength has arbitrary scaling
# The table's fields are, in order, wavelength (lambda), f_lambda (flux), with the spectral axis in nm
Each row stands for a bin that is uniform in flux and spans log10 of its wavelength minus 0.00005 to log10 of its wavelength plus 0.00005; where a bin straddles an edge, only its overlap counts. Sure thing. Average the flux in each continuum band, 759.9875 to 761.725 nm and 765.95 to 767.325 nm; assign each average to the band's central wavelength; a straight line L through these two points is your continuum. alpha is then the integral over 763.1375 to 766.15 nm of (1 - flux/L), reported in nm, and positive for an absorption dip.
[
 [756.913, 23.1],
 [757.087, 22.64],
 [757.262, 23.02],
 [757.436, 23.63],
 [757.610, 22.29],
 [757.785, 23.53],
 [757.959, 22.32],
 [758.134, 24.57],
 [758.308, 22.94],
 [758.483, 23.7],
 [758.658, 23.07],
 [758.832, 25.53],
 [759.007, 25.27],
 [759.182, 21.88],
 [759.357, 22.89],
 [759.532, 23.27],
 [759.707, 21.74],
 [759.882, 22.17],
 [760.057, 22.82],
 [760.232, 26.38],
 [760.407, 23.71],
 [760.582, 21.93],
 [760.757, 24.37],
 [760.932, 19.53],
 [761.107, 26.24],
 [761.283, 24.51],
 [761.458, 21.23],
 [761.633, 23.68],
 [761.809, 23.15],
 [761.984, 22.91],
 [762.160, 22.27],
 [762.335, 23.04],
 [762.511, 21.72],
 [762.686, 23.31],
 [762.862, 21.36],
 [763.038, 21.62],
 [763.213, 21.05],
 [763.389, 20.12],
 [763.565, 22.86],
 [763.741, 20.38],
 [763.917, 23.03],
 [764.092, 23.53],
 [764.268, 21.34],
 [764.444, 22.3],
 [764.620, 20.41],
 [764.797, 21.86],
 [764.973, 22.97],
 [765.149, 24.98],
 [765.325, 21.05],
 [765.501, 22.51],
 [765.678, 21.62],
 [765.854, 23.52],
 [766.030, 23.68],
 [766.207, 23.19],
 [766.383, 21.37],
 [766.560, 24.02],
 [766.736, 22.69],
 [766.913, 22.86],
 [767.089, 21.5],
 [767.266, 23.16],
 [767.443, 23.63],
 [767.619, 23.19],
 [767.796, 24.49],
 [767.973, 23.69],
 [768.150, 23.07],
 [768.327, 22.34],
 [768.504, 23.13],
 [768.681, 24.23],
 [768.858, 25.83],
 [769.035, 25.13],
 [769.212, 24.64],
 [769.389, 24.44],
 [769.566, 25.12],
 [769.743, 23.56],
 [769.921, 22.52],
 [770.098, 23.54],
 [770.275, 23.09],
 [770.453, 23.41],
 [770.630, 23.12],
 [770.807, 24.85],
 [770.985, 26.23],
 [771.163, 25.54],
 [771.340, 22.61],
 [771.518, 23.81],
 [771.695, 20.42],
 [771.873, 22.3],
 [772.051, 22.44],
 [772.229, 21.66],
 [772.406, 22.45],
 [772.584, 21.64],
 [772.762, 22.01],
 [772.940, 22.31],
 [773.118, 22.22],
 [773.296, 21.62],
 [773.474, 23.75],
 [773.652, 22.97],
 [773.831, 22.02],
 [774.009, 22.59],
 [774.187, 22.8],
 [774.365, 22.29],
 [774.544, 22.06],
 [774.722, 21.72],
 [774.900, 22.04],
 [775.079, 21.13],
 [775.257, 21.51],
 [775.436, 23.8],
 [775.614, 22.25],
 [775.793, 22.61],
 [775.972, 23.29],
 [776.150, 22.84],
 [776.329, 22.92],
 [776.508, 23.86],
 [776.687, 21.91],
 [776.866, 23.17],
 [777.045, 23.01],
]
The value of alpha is 0.106 nm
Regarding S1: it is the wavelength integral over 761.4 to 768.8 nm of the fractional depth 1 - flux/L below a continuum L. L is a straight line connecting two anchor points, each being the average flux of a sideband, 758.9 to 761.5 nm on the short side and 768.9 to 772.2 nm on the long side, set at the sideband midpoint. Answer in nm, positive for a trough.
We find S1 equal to 0.27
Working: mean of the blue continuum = 23.2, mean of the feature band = 22.6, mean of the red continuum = 23.7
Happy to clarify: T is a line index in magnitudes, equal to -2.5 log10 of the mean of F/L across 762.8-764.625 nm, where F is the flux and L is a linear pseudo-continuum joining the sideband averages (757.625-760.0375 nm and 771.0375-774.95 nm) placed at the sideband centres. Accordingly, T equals 0.06 mag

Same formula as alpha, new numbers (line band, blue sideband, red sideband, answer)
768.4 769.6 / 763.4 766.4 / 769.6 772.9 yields -0.09 nm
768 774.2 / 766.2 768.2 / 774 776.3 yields -0.14 nm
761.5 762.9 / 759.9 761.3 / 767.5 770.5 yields 0.06 nm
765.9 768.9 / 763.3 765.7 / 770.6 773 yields -0.11 nm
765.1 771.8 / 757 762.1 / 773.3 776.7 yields -0.18 nm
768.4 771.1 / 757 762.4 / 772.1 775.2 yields -0.21 nm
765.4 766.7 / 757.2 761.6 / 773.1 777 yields 0.01 nm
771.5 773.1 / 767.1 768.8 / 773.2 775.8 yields 0.05 nm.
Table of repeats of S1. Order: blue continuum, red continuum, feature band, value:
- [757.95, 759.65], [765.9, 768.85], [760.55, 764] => 0.15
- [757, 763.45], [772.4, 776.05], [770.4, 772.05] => -0.08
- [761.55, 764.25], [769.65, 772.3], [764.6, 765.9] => 0.01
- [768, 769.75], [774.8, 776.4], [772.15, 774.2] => 0.07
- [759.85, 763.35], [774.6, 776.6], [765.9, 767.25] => 0.00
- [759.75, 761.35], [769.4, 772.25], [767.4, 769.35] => -0.04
